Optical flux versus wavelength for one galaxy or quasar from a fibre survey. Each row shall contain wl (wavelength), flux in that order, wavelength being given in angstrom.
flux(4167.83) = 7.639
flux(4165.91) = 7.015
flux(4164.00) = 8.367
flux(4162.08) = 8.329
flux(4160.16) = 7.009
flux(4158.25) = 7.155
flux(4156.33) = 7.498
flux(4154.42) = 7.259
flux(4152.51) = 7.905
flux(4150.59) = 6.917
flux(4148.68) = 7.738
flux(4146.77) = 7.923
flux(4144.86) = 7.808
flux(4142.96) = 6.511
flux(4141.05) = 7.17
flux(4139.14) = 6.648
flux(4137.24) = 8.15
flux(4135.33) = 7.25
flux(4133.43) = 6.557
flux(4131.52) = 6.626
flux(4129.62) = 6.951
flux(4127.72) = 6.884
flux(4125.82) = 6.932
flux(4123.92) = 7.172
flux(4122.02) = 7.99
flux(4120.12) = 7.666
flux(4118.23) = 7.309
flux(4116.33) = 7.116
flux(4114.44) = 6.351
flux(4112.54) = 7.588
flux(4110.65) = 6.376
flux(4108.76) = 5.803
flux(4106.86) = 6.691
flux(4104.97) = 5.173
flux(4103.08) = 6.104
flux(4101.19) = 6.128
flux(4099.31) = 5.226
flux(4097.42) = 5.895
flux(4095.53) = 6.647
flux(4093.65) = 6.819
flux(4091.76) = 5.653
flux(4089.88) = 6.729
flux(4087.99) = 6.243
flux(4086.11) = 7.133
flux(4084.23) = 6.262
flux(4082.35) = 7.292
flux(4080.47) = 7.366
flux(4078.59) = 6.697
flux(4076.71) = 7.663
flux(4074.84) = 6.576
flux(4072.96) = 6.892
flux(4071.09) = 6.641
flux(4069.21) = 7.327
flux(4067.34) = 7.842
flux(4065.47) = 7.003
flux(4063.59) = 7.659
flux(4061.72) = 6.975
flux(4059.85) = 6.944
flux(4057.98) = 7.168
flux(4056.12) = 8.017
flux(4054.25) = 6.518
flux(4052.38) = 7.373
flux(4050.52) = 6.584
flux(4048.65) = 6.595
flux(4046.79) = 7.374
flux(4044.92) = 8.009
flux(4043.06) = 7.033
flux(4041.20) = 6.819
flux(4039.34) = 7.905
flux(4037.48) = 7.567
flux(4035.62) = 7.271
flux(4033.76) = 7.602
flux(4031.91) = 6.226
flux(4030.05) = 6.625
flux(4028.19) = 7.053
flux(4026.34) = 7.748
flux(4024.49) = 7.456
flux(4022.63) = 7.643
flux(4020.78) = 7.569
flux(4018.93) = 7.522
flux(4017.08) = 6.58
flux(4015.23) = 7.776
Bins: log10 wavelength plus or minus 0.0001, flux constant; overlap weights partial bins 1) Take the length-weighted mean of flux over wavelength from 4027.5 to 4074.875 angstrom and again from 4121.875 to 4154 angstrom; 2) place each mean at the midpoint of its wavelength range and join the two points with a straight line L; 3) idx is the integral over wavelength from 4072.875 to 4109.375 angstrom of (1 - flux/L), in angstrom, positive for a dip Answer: 3.75 angstrom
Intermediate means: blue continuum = 7.15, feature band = 6.44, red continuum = 7.22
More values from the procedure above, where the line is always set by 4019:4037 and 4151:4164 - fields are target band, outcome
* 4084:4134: 5.70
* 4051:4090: 1.57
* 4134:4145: 0.48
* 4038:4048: -0.15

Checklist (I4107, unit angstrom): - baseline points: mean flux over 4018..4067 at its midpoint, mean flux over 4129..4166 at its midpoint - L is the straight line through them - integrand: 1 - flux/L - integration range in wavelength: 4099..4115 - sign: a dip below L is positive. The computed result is 2.4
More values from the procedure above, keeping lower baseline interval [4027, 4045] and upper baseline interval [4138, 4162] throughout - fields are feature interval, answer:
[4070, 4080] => 0.4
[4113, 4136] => 0.7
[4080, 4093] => 1.1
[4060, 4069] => -0.1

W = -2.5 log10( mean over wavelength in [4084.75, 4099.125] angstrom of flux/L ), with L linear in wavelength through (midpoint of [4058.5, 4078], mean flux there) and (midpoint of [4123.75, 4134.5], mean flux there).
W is 0.11 mag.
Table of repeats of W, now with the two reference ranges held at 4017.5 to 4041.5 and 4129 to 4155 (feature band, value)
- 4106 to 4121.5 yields 0.06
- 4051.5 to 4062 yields 0.02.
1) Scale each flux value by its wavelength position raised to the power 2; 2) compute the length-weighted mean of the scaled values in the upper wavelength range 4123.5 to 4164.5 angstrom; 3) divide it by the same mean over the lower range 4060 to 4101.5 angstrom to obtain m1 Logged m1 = 1.11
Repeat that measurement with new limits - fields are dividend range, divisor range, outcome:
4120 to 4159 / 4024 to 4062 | 1.06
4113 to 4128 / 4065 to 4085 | 1.04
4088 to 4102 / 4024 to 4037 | 0.89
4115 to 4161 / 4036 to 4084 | 1.05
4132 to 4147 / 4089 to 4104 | 1.20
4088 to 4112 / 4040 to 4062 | 0.88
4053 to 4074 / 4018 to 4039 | 1.00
